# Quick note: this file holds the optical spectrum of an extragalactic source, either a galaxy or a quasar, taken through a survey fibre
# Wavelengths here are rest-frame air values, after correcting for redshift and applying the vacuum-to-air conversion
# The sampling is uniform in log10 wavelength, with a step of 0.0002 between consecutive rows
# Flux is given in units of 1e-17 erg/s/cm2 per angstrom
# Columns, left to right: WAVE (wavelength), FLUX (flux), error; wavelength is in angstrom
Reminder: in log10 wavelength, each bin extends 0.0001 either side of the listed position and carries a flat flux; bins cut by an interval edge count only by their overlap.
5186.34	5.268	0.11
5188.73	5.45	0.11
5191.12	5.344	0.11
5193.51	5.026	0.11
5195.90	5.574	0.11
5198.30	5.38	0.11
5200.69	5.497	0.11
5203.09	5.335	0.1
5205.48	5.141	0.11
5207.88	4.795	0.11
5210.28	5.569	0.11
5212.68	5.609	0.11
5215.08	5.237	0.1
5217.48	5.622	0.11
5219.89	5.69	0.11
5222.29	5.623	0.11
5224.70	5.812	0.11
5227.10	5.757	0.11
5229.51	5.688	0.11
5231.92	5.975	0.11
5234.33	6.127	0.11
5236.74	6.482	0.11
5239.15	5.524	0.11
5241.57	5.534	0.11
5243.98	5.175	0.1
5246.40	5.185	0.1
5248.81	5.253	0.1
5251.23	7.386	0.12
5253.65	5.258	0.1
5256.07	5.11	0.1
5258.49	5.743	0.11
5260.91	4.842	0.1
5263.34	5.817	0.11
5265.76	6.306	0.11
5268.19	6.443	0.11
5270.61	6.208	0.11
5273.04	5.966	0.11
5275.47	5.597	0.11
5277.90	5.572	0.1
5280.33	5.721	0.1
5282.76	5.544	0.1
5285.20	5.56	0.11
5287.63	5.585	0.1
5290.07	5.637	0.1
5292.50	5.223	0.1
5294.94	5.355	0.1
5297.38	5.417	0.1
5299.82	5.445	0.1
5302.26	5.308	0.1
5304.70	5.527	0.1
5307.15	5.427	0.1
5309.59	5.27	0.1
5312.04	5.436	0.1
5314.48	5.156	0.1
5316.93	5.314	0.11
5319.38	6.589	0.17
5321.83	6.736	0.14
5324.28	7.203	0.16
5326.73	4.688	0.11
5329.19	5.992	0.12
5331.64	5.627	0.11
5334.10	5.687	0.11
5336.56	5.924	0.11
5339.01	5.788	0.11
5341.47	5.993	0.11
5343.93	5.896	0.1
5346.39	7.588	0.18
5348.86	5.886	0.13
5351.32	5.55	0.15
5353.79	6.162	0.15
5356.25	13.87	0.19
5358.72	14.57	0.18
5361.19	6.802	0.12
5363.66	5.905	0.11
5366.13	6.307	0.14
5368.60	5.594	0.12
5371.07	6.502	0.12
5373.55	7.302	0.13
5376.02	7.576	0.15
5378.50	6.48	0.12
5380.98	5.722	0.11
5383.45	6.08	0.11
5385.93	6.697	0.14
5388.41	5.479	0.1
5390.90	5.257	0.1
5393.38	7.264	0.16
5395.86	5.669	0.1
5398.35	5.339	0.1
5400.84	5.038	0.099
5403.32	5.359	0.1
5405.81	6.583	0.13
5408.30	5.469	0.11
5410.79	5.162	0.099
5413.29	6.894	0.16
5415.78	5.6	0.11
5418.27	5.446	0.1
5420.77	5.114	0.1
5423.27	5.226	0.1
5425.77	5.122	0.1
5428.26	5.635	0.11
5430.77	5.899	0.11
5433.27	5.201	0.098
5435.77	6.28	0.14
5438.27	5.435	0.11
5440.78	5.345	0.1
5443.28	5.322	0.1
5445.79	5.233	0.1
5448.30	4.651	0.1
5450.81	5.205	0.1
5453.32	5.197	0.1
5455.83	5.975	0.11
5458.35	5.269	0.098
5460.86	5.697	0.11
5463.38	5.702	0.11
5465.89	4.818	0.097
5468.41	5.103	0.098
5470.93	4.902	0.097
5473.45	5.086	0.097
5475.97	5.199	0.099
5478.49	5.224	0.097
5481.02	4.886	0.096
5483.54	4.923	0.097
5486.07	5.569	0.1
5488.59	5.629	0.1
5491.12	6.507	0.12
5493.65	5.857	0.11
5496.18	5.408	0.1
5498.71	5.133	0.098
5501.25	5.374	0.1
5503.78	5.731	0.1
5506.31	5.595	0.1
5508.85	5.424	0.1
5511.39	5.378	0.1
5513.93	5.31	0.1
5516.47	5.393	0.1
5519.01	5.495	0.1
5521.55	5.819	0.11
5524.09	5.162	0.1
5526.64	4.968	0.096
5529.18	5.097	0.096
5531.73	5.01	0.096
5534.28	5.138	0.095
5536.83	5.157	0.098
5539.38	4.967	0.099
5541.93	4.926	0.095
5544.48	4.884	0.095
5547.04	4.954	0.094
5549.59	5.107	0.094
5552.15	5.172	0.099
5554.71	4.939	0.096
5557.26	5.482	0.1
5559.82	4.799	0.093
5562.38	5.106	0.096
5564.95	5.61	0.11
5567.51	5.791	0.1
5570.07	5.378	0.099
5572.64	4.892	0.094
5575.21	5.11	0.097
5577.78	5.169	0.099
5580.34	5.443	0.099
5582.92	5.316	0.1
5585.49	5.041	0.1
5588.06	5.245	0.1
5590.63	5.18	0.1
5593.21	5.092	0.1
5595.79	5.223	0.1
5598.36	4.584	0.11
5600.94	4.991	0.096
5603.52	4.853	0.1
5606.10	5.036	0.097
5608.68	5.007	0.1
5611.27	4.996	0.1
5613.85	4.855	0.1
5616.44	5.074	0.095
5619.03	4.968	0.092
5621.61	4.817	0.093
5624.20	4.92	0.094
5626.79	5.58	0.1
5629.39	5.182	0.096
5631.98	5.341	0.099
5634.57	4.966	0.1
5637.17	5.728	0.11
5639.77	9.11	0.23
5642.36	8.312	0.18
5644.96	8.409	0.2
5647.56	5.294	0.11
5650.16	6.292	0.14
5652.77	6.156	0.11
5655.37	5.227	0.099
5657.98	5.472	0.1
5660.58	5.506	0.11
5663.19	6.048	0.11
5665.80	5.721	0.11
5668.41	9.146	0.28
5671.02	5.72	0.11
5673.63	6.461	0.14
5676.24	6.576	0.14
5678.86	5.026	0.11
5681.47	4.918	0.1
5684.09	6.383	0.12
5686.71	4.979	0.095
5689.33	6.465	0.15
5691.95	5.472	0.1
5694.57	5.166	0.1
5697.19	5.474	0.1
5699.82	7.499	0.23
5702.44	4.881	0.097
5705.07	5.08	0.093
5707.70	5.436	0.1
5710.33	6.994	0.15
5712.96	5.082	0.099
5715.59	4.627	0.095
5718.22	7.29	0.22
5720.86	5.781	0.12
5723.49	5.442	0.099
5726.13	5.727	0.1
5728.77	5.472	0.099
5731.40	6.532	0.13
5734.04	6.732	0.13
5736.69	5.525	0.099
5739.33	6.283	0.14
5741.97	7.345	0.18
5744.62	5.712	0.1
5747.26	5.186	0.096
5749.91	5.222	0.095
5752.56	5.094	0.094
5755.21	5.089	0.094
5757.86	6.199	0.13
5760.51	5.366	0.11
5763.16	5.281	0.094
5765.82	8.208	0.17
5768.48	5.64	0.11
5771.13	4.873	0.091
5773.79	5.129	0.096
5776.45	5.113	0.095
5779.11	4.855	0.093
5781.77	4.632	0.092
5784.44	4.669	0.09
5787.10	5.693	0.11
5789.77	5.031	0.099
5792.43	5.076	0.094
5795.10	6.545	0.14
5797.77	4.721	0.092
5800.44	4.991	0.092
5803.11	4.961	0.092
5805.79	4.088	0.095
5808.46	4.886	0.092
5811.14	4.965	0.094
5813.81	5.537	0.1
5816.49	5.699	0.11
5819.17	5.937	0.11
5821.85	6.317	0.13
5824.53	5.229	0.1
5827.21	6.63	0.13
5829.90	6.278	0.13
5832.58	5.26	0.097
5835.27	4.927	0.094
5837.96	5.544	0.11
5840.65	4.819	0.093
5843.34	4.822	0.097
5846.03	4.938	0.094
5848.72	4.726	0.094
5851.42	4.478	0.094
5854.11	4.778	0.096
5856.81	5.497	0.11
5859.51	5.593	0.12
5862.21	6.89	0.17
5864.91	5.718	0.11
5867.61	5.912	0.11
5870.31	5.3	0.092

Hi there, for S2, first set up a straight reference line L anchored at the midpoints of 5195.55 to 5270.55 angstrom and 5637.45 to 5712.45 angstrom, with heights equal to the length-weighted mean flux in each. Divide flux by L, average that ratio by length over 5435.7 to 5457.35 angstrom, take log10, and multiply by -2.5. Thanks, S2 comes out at 0.10 mag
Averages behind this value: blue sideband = 5.64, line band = 5.35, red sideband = 6.17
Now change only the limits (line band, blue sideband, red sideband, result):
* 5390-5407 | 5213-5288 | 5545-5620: -0.07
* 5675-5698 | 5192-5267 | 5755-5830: -0.03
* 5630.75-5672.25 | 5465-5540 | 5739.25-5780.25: -0.16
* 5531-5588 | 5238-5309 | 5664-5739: 0.13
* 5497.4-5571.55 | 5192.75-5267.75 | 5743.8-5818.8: 0.04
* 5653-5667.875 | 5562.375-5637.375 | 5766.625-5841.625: -0.12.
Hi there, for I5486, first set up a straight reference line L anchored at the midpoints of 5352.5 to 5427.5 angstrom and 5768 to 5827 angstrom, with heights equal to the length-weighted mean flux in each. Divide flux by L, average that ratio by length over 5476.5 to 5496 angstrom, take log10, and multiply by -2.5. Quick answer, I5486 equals 0.132 mag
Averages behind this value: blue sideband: 6.51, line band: 5.5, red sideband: 5.23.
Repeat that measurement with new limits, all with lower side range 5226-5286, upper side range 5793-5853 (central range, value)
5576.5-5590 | 0.05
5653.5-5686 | -0.11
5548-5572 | 0.05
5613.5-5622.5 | 0.11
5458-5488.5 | 0.07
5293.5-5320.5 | 0.05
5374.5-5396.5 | -0.12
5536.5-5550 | 0.11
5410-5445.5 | 0.01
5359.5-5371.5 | -0.15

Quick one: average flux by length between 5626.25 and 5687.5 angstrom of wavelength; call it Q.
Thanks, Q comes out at 6.16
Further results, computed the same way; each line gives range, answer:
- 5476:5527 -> 5.44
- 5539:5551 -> 4.97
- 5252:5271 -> 5.73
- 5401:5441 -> 5.6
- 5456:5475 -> 5.27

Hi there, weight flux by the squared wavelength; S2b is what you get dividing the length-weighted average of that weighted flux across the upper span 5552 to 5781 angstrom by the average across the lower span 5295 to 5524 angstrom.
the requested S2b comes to 1.1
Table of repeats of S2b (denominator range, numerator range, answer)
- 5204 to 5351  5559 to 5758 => 1.14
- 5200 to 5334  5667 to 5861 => 1.18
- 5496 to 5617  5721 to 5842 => 1.15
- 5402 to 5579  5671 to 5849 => 1.14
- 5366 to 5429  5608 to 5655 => 1.07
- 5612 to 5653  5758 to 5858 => 0.95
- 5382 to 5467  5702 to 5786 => 1.14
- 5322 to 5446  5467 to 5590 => 0.89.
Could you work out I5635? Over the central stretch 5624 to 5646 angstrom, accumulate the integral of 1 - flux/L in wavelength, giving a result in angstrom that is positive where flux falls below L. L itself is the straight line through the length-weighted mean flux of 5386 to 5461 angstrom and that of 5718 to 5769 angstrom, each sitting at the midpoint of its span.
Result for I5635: -2.4 angstrom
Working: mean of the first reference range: 5.56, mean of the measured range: 6.45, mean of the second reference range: 5.93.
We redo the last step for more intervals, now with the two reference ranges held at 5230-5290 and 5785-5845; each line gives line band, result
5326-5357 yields -4.1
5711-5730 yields -0.9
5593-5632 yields 3.4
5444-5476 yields 2.1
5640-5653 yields -4.0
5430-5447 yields 0.3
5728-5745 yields -2.8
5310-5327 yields -0.6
